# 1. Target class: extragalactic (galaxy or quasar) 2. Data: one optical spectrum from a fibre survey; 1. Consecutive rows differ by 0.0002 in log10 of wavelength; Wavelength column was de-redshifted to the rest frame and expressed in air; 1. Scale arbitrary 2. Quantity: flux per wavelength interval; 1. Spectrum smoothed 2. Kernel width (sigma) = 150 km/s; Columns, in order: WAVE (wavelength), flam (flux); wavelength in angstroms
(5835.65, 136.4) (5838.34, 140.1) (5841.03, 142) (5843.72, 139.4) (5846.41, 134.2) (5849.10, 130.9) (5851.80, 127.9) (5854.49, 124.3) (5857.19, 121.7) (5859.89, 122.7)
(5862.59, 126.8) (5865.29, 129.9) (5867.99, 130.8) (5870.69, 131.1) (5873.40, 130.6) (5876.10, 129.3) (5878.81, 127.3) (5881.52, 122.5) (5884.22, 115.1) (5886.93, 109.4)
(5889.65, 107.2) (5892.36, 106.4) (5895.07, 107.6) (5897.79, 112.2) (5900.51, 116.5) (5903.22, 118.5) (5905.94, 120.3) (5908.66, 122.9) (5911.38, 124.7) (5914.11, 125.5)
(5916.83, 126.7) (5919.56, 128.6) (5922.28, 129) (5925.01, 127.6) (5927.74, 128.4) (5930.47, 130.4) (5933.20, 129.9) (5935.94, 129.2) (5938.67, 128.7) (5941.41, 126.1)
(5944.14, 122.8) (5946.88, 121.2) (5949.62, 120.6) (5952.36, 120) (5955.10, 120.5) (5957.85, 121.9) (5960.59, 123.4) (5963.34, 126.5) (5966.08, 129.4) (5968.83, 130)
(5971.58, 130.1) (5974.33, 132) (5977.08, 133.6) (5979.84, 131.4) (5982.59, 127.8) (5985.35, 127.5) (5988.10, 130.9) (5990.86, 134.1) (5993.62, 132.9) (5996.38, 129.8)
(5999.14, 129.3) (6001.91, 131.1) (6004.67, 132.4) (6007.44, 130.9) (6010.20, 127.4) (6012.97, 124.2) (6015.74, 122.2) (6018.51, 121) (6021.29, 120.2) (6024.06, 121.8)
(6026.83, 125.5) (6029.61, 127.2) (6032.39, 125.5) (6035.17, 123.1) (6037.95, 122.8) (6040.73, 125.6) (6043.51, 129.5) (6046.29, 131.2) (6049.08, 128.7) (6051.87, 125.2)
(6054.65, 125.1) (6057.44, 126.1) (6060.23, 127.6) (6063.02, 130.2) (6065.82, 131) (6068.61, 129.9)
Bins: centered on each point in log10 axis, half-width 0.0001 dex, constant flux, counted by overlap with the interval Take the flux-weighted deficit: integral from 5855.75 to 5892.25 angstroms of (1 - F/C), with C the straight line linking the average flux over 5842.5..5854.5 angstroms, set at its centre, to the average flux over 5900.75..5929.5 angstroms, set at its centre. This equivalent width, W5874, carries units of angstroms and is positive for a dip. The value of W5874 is 1.9 angstroms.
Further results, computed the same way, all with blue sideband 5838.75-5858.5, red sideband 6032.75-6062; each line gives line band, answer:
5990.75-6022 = -0.1 angstroms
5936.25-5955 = 0.9 angstroms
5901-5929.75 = 1.1 angstroms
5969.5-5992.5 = -0.5 angstroms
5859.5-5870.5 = 0.3 angstroms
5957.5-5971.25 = 0.2 angstroms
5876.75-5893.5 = 2.0 angstroms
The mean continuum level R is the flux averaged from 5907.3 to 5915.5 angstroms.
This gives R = 124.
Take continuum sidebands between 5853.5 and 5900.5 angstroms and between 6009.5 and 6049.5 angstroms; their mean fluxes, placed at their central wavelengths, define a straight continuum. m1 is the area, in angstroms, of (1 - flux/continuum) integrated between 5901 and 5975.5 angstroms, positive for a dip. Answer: -2.0 angstroms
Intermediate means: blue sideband 121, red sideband 125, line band 126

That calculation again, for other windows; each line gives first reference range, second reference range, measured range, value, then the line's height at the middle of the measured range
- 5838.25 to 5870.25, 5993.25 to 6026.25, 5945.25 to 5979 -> 0.54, 128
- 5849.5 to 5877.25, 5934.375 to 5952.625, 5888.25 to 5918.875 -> 2.08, 126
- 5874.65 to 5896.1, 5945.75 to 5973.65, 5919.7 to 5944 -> -1.42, 121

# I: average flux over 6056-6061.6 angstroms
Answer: 127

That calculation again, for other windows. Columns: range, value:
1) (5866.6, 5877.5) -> 130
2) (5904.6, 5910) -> 122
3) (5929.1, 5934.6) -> 130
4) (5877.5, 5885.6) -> 122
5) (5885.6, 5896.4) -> 108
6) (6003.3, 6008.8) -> 132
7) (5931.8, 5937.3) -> 129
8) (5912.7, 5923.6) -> 127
